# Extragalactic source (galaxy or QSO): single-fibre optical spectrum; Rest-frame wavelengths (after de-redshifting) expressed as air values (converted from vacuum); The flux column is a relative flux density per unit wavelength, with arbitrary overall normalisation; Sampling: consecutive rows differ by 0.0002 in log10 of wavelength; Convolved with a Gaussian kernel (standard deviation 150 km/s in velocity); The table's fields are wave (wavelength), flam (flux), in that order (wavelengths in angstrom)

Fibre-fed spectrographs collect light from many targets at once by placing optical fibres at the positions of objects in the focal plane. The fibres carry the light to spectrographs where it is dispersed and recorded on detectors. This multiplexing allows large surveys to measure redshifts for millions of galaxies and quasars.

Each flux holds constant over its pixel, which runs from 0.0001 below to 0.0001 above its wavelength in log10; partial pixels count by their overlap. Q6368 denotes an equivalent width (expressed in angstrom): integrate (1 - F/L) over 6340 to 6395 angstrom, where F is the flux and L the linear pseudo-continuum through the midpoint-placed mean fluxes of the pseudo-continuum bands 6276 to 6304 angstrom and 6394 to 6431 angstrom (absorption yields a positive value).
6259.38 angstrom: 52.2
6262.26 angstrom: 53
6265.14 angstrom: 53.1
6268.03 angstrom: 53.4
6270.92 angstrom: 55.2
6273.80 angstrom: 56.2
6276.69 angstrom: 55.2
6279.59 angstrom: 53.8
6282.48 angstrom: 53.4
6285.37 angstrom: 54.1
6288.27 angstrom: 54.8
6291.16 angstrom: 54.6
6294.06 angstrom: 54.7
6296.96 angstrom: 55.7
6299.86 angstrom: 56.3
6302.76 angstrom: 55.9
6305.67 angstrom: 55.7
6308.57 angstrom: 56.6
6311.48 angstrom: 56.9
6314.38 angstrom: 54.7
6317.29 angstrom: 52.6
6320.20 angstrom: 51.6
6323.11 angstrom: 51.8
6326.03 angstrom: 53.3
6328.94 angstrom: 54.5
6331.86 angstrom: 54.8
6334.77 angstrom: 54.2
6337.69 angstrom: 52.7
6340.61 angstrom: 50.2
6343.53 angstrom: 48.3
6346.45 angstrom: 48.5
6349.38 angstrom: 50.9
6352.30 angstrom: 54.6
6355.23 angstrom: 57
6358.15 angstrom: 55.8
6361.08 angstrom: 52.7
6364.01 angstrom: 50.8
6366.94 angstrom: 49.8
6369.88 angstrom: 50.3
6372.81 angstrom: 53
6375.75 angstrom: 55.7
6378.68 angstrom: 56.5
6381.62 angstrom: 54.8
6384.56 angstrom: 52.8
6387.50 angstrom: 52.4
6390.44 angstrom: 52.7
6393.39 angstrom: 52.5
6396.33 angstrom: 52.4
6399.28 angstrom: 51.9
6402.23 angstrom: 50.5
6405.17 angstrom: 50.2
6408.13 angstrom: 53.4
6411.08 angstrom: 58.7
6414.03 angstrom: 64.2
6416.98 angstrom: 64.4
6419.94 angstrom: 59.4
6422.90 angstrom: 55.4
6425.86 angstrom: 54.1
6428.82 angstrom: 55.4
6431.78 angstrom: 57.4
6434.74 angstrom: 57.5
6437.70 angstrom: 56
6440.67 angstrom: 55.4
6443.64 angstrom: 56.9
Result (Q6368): 2.8 angstrom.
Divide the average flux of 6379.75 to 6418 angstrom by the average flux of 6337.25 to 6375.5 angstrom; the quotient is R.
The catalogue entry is 1.05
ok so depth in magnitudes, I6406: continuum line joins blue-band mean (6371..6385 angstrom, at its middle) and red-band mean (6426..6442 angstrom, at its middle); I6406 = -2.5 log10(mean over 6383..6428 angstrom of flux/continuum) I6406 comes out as 0.008 mag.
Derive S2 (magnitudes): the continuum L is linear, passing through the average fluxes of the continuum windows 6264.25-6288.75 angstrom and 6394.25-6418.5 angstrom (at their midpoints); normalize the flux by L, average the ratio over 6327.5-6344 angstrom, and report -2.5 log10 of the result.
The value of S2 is 0.05 mag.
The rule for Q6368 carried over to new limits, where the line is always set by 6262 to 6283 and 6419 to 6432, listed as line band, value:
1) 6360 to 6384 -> 1.1 angstrom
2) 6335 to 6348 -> 1.1 angstrom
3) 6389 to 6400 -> 0.7 angstrom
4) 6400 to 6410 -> 0.7 angstrom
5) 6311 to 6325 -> 0.4 angstrom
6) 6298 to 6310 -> -0.3 angstrom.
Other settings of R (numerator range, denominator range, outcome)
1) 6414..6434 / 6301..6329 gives 1.07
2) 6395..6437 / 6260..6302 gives 1.03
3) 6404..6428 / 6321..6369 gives 1.10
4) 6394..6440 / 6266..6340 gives 1.03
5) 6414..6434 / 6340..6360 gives 1.11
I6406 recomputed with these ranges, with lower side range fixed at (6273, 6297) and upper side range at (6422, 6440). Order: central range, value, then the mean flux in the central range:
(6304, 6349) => 0.04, 53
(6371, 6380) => 0.01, 54.9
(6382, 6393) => 0.06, 52.8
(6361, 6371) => 0.10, 50.6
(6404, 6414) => 0.00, 55.7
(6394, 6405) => 0.08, 51.5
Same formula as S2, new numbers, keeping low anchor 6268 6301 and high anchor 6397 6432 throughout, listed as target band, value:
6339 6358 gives 0.07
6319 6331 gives 0.05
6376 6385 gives 0.01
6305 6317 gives -0.01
